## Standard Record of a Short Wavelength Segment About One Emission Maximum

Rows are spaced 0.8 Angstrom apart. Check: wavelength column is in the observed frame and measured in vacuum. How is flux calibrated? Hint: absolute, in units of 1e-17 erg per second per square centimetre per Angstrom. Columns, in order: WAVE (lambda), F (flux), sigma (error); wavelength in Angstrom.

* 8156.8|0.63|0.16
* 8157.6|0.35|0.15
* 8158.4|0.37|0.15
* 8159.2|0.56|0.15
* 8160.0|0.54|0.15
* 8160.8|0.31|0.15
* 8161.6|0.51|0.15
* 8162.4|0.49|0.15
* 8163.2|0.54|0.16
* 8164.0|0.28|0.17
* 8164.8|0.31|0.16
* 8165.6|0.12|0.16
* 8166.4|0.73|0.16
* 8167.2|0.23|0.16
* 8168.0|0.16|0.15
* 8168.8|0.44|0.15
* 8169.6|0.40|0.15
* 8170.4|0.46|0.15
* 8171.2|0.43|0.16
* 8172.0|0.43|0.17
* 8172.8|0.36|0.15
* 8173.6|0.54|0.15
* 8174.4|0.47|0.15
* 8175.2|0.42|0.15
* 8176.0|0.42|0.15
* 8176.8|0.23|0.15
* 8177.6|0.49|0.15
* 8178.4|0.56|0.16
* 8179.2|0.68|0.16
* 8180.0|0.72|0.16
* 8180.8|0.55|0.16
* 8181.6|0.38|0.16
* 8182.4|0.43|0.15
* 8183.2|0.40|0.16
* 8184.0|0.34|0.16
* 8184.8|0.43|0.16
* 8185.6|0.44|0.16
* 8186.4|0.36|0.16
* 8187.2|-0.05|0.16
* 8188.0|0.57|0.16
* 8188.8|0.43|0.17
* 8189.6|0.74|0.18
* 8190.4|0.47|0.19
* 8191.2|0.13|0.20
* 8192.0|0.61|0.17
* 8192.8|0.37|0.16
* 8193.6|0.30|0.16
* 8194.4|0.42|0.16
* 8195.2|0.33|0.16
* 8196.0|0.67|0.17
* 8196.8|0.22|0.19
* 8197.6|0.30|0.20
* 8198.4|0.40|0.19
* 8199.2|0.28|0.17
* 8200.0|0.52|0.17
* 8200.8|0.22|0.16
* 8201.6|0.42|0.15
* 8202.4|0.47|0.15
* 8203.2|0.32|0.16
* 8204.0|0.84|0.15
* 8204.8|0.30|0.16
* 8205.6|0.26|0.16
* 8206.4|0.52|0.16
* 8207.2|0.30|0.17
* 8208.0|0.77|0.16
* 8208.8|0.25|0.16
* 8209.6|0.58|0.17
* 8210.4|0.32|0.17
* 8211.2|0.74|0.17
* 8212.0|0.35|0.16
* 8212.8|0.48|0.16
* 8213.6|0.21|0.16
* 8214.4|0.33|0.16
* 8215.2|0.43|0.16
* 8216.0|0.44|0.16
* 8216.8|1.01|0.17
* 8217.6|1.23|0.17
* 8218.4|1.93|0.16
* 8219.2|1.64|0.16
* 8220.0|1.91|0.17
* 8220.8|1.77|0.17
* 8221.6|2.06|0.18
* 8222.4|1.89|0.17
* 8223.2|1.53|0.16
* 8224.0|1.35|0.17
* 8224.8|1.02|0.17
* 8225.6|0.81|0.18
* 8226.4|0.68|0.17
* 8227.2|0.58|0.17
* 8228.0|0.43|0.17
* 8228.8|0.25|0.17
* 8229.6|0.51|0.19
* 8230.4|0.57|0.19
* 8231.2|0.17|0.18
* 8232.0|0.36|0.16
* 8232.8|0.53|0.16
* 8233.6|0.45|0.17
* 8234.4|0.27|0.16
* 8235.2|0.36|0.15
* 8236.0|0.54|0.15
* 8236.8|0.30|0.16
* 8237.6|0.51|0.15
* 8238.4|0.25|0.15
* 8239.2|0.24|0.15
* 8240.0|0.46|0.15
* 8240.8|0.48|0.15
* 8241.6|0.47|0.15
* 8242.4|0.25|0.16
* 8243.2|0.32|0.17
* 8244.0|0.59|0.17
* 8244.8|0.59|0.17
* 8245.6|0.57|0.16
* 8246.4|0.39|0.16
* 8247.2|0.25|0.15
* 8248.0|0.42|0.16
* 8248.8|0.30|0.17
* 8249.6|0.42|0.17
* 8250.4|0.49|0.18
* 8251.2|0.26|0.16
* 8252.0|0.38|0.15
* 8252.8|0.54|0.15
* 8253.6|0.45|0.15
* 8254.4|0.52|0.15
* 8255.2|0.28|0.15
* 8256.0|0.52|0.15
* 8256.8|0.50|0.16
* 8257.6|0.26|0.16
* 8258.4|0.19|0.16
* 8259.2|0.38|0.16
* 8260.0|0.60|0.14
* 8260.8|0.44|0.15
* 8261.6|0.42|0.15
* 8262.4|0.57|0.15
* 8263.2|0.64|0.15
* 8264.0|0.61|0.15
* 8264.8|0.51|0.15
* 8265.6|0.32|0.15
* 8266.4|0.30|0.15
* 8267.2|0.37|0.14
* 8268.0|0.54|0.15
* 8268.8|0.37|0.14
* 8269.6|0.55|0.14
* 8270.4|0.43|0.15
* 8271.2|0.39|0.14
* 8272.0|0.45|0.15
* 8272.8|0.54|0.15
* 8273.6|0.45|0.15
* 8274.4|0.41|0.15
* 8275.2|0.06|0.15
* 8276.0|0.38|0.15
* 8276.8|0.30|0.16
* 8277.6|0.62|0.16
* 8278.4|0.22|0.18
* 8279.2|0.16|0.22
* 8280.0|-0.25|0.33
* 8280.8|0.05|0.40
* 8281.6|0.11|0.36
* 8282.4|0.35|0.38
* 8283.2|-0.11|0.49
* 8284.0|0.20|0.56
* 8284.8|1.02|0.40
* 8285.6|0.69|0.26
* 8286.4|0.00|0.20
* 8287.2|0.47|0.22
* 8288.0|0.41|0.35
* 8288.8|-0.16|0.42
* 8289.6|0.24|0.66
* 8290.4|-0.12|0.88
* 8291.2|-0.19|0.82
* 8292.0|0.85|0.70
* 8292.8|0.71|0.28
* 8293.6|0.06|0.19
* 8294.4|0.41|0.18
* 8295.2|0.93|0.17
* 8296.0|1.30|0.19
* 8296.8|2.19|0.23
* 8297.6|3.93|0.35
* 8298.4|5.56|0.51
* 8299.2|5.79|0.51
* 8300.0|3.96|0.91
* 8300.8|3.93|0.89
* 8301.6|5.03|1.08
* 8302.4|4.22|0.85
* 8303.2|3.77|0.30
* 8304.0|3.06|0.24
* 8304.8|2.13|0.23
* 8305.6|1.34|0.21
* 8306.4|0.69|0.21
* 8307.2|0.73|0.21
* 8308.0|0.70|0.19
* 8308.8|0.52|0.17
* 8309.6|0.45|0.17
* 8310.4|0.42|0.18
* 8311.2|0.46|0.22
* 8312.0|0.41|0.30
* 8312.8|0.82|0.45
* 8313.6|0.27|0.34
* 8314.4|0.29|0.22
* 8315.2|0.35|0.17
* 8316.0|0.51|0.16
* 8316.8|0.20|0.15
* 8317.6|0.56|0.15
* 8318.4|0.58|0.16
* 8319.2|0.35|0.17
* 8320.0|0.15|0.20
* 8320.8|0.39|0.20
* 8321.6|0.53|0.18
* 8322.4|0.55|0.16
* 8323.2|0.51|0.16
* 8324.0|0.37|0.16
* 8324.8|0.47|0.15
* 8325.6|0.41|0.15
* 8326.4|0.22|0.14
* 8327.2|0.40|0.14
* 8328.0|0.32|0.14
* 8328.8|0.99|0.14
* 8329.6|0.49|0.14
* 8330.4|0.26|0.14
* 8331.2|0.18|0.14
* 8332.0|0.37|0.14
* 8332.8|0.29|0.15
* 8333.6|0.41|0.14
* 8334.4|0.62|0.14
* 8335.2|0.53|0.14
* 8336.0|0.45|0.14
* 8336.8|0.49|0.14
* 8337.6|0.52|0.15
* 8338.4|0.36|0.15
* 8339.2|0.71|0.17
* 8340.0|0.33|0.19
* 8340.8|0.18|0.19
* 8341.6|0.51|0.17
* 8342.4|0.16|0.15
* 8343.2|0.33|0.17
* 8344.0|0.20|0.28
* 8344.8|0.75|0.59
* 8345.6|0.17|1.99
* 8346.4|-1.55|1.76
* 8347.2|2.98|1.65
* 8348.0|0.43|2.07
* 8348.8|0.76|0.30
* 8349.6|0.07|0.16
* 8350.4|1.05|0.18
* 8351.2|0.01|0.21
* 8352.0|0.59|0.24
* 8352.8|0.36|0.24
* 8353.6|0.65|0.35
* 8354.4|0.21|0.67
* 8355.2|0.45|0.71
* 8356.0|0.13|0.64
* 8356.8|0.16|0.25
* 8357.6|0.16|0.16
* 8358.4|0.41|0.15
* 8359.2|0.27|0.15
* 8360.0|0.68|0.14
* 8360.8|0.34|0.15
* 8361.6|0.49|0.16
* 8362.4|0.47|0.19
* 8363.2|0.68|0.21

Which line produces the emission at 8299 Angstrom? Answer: [O III] 5007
